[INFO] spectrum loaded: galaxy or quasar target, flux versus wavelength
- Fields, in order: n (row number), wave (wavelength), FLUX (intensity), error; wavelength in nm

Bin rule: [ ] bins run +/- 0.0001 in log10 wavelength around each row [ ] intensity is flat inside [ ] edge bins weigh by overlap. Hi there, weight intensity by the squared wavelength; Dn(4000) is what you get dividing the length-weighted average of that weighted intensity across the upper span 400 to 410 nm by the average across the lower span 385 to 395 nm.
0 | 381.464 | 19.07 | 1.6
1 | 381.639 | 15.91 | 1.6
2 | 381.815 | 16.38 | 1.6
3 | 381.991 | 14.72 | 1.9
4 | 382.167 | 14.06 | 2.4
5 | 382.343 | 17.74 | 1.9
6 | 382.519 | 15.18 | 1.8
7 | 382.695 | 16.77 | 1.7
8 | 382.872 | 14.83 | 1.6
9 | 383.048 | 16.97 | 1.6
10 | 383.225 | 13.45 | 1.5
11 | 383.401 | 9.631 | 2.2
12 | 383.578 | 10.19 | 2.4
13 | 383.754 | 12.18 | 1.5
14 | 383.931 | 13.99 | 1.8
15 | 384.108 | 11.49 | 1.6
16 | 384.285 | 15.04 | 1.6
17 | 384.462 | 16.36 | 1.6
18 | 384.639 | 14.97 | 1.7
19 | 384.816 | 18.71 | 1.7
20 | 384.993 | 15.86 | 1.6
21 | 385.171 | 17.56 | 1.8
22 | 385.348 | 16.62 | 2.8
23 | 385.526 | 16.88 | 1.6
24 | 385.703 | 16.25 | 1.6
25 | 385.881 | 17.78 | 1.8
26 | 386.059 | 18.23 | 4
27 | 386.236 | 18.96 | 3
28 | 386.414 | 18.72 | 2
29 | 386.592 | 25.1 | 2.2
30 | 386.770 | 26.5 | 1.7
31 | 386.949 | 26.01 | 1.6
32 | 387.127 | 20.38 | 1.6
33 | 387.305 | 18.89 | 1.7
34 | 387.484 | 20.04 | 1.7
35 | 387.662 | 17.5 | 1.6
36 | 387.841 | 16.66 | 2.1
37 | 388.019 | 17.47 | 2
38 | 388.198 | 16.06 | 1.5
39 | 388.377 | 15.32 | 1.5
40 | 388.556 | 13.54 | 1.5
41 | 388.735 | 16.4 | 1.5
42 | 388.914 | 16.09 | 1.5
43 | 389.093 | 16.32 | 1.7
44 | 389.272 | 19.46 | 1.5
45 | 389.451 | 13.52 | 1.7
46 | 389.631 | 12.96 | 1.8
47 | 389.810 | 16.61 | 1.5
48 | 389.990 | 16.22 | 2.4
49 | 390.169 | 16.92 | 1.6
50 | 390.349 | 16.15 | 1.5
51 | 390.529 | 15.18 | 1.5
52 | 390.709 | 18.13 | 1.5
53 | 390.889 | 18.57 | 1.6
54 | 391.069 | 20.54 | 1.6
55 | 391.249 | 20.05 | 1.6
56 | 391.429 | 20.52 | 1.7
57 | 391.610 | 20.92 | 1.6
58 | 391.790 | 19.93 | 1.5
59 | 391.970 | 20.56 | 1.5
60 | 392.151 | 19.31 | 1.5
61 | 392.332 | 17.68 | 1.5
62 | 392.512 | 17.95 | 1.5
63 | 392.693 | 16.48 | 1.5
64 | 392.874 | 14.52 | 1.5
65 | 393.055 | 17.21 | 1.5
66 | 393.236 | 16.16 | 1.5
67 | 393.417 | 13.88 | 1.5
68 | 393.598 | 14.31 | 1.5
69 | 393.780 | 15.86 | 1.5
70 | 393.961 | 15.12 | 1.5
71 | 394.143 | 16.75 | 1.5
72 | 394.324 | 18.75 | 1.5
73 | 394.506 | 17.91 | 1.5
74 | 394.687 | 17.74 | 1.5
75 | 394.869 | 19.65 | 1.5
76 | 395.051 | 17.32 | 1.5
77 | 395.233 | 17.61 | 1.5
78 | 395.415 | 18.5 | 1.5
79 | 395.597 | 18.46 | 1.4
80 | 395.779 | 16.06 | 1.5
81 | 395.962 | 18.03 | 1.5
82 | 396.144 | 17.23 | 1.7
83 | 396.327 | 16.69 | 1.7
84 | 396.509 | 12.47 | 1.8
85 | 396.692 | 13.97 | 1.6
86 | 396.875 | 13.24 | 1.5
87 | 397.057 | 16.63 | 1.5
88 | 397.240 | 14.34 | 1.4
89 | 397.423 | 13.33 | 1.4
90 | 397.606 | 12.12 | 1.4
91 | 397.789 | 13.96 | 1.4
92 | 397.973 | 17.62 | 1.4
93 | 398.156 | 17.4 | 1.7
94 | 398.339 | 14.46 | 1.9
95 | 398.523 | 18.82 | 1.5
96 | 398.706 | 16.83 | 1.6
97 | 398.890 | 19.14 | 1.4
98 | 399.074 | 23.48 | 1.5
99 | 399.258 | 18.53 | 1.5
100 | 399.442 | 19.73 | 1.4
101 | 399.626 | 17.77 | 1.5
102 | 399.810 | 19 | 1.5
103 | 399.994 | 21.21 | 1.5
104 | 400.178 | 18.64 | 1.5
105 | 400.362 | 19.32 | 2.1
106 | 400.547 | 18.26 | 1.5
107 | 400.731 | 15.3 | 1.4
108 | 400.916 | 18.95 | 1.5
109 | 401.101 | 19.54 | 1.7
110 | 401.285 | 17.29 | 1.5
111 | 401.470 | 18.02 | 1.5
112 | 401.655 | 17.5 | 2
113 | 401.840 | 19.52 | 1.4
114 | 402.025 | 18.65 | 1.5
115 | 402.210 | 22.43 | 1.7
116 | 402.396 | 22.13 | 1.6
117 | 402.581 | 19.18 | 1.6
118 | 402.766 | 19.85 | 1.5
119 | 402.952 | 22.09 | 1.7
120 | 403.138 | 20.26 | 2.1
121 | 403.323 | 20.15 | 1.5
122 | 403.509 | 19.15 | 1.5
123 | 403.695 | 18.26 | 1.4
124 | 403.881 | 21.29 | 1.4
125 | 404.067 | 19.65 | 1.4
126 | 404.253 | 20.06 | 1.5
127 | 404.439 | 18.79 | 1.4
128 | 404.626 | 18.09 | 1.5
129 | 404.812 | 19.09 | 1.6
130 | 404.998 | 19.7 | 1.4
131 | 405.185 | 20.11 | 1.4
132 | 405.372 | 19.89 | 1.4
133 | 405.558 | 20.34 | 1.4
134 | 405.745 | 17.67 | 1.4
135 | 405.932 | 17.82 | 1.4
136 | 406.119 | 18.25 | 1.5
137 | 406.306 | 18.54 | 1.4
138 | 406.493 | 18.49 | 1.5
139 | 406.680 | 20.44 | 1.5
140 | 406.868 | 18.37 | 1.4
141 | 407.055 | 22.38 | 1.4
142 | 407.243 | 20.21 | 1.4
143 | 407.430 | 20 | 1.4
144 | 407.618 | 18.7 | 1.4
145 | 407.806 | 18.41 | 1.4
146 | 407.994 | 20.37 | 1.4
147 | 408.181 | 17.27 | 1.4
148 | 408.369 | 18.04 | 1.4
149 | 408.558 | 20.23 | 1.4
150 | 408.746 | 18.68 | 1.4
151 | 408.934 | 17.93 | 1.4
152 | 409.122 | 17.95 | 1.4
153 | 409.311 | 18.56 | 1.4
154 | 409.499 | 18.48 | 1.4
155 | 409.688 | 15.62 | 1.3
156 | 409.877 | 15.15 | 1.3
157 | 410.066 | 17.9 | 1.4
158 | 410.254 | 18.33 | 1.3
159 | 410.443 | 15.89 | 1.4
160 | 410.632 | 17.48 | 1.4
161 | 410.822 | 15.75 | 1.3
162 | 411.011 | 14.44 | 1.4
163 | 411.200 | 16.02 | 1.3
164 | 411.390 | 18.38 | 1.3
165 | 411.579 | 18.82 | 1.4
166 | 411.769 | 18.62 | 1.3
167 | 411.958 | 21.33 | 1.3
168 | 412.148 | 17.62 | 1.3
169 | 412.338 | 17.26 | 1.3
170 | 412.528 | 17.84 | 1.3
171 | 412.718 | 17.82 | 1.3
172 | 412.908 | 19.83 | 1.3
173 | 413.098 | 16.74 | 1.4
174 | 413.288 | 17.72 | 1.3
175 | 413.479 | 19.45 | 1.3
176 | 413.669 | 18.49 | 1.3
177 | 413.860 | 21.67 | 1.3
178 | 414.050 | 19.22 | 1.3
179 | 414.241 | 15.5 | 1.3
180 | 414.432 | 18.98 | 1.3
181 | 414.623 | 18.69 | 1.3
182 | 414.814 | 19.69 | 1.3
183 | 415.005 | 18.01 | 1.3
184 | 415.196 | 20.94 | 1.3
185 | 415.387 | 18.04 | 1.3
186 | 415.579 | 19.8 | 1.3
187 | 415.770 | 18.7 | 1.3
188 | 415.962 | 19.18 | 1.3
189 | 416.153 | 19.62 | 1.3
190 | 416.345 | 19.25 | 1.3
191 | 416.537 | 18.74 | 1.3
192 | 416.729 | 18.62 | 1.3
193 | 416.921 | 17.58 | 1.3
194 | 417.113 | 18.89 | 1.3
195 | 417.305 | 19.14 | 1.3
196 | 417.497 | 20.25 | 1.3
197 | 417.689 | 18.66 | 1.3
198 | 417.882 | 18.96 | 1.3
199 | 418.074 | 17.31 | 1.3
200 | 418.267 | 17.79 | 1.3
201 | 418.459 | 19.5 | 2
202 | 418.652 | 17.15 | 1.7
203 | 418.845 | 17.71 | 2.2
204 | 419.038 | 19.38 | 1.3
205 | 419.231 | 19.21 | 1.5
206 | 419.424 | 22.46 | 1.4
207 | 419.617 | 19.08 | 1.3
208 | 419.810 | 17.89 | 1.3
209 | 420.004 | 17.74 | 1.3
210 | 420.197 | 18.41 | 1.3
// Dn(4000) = 1.2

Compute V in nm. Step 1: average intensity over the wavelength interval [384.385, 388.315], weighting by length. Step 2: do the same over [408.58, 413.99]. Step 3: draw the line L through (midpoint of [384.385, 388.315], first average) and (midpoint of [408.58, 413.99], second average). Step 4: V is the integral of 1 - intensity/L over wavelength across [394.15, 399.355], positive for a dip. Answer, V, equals 0.44 nm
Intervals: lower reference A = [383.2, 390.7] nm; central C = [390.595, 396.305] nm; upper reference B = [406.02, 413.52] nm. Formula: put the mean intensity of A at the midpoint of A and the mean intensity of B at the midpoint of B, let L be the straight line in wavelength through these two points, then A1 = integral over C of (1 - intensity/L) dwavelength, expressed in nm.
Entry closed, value -0.198 nm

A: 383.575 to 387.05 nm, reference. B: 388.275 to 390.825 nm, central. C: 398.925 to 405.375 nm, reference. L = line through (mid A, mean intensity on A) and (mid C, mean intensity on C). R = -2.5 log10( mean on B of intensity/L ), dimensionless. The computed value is 0.13 mag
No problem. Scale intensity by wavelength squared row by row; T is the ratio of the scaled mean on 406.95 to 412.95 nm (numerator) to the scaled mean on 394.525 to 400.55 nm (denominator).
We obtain 1.1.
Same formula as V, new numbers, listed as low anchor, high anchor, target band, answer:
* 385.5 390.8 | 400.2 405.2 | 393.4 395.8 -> 0.18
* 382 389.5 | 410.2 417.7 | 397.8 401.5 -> -0.17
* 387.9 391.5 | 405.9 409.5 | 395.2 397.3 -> 0.18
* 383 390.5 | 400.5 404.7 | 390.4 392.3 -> -0.19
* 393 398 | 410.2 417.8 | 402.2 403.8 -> -0.31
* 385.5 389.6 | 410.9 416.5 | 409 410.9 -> 0.14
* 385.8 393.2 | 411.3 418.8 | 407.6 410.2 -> 0.07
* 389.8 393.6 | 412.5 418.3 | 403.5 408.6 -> -0.25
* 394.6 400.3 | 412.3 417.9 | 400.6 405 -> -0.43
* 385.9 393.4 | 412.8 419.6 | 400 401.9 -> 0.01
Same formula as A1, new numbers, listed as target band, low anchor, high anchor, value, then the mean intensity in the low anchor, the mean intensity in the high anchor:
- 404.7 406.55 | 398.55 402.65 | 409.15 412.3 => -0.07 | 19.1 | 17.4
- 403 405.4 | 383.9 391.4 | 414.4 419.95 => -0.17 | 17.5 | 18.9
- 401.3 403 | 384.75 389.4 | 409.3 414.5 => -0.17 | 18.3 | 17.8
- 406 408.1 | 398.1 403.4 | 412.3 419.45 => -0.05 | 19.1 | 18.8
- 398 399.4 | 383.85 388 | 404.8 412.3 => -0.01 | 18.2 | 18.4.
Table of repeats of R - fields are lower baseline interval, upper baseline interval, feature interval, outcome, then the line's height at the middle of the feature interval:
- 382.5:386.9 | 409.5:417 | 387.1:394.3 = -0.02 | 16.8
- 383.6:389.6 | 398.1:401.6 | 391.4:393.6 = 0.01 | 17.8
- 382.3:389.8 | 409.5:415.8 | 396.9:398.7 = 0.13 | 17.3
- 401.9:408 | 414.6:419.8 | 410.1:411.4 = 0.17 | 19.3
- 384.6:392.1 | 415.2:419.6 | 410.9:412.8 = 0.06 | 18.8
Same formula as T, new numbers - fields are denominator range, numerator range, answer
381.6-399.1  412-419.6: 1.27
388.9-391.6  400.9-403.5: 1.21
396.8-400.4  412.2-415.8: 1.16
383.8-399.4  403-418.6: 1.19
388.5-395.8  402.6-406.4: 1.20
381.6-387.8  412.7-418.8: 1.30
